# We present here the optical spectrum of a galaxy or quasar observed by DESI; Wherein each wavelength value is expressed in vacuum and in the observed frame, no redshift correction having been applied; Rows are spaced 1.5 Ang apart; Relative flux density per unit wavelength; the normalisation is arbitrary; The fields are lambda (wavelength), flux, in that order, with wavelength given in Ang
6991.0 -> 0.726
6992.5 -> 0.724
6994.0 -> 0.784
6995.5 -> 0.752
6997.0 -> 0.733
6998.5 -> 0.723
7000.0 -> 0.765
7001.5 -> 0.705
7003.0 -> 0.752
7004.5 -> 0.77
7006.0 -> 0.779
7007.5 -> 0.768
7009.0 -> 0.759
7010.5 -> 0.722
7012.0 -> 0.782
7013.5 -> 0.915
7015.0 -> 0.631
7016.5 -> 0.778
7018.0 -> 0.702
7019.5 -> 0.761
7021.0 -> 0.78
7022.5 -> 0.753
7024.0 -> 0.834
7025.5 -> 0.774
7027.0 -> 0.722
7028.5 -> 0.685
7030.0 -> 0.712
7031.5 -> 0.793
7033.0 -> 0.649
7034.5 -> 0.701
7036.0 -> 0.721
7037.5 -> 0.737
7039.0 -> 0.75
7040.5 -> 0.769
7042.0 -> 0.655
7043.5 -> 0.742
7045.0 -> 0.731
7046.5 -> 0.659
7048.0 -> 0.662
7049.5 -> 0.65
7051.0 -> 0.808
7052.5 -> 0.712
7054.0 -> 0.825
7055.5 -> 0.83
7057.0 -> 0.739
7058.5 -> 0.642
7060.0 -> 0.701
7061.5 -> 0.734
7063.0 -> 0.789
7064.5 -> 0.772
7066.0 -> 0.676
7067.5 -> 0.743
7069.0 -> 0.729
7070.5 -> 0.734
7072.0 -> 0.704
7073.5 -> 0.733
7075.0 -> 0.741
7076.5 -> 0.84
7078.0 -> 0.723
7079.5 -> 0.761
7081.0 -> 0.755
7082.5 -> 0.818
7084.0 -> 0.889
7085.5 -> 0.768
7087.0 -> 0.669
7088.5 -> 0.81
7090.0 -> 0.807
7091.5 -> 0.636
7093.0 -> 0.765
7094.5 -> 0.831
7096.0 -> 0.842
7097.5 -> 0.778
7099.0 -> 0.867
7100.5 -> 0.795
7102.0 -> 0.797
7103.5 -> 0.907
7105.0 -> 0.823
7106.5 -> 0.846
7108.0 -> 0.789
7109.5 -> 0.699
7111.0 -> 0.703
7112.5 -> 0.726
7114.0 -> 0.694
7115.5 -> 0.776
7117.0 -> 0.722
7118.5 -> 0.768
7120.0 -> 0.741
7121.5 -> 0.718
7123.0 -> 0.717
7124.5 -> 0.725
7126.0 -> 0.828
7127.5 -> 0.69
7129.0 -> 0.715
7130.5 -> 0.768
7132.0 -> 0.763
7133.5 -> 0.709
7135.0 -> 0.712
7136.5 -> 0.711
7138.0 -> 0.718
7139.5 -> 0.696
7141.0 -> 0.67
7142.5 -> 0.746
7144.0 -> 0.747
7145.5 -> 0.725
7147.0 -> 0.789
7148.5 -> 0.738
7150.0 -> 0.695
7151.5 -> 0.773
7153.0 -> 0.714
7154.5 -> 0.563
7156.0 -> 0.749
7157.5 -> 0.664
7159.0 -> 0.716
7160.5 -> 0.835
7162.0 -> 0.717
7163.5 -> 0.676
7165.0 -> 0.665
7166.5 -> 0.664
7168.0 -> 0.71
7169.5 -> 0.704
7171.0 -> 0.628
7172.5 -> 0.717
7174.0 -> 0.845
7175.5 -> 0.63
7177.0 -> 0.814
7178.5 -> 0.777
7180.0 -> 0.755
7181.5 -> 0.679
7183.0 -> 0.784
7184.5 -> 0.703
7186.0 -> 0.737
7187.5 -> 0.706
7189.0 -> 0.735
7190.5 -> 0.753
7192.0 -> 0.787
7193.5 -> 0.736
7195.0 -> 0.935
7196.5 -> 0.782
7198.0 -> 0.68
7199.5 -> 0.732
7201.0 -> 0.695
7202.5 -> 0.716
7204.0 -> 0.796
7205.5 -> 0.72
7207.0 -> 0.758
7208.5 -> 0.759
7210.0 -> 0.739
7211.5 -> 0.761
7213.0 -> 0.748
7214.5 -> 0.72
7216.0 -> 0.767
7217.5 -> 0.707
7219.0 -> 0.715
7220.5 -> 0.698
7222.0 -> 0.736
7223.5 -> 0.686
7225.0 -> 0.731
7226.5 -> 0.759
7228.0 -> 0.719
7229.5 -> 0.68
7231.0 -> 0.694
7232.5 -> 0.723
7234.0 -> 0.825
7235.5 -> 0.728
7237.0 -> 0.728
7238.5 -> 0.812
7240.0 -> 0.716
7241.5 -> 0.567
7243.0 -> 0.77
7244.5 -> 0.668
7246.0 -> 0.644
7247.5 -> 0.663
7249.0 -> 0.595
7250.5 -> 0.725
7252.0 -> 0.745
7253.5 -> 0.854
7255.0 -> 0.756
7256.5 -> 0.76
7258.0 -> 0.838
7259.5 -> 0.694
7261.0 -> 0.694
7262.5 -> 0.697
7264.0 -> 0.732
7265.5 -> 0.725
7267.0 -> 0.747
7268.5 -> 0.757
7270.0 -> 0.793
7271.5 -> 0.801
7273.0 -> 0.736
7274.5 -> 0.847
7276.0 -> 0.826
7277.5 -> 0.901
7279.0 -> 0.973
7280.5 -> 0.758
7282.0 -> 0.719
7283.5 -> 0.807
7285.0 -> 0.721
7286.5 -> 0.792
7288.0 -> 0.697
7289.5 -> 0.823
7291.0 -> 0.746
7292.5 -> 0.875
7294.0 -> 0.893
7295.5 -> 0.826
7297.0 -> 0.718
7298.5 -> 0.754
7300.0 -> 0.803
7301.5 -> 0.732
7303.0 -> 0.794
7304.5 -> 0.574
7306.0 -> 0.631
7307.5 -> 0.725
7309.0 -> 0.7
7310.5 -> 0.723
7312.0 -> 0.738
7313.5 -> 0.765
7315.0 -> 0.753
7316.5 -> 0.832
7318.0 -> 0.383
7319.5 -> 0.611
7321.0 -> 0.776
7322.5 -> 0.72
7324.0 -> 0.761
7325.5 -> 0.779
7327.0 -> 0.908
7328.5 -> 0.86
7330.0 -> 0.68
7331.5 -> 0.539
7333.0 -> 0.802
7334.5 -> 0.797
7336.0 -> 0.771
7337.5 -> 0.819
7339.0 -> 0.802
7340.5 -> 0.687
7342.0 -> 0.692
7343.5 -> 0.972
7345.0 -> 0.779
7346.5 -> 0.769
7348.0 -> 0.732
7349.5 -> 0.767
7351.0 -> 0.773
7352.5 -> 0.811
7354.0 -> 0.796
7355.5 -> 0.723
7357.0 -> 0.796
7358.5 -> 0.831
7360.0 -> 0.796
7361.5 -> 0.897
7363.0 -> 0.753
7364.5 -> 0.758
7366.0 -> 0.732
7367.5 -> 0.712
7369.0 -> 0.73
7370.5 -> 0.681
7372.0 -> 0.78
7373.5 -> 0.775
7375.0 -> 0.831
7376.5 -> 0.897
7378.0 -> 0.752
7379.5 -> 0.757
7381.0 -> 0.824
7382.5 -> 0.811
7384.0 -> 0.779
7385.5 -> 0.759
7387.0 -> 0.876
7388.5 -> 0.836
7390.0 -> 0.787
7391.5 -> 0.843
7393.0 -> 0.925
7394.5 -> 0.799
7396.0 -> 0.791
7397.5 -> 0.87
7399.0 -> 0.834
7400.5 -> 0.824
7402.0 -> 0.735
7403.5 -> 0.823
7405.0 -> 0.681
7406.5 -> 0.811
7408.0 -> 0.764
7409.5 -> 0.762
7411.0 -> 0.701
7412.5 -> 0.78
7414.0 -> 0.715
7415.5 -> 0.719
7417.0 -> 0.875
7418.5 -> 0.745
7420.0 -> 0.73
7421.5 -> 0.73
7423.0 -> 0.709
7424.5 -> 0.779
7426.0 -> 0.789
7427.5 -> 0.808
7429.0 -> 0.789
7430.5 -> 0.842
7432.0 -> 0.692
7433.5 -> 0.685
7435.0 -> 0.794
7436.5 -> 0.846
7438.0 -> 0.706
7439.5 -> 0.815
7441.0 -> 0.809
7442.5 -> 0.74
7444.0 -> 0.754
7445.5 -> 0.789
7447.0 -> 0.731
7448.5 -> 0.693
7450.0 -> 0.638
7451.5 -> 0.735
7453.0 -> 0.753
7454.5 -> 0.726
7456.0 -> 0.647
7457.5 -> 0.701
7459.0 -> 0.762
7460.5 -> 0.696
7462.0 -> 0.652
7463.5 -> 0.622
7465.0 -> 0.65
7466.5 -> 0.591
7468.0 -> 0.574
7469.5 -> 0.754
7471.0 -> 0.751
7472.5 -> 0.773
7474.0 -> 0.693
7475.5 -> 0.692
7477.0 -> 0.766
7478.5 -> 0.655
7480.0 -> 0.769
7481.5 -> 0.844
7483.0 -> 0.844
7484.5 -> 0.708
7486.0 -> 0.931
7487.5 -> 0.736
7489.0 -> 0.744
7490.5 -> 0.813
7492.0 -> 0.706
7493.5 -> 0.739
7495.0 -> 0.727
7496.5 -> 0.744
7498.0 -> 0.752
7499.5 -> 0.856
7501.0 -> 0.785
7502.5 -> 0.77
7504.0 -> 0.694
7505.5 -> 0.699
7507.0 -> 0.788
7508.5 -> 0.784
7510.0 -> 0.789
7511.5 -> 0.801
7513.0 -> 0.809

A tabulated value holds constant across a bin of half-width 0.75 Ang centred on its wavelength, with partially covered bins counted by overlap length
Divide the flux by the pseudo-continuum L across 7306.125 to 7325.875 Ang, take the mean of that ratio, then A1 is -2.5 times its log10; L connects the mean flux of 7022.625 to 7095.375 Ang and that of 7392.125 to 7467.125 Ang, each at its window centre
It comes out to 0.059 mag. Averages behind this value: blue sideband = 0.743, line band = 0.709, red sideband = 0.752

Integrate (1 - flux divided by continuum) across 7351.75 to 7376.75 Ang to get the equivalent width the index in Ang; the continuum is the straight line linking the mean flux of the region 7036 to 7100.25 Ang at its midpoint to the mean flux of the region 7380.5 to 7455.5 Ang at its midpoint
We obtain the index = -0.3 Ang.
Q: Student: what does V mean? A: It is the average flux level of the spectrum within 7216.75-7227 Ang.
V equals 0.718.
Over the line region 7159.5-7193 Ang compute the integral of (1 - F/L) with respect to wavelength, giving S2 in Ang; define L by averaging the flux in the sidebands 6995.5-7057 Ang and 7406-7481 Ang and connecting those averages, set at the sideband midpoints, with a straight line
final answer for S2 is 0.51 Ang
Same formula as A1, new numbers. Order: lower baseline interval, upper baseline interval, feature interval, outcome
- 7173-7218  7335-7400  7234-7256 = 0.07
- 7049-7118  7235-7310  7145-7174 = 0.07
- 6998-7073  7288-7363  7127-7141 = 0.04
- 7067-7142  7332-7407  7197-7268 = 0.07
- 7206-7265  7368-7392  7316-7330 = 0.05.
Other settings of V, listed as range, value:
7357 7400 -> 0.801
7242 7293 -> 0.76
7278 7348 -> 0.756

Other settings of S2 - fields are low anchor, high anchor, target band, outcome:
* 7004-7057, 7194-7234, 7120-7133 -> 0.01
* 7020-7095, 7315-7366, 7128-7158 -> 1.22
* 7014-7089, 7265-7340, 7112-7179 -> 2.17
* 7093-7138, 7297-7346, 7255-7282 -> -1.21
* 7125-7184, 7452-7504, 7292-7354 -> -2.04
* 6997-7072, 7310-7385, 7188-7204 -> -0.09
